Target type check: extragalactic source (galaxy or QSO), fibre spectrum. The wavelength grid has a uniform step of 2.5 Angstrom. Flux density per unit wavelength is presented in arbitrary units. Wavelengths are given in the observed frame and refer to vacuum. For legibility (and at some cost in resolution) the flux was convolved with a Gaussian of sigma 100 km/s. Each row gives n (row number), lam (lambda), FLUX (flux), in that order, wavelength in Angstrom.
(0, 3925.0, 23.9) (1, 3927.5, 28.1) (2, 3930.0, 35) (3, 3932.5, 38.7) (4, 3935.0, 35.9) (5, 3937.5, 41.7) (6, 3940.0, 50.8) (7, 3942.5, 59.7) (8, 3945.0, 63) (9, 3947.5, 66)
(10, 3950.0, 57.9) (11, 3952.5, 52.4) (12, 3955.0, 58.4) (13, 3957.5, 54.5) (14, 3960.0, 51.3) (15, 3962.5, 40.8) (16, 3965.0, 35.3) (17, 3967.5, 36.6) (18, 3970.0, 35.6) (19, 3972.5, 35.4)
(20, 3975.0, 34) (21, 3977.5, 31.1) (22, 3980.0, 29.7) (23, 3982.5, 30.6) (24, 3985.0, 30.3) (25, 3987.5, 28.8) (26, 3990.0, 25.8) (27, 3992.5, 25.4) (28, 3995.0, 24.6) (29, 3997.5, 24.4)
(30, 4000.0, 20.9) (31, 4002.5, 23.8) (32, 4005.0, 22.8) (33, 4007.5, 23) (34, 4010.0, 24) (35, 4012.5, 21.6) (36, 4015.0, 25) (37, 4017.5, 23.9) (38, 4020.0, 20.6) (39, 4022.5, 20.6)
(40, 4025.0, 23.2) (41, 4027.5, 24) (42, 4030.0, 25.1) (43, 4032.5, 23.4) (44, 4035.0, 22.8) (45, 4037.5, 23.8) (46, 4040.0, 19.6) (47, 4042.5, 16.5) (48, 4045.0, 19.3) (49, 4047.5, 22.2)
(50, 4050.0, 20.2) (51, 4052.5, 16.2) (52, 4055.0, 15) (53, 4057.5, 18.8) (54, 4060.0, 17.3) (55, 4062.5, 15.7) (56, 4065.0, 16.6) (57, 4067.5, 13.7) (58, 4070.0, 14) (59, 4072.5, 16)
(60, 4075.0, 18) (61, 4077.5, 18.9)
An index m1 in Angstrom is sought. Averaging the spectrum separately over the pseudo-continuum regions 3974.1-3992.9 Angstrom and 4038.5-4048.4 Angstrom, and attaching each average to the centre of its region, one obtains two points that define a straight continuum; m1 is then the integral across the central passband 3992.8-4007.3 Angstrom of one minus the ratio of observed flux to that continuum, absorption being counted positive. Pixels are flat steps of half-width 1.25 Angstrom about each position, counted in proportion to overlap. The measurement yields 1.8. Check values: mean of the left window 29.6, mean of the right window 19.4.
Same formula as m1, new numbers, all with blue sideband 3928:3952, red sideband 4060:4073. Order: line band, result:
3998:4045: 8.1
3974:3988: 2.7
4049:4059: 0.7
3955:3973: 0.1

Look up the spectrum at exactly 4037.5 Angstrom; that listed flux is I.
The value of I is 23.8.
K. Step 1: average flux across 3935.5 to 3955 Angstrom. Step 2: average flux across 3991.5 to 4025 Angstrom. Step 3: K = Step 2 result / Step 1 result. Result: 0.4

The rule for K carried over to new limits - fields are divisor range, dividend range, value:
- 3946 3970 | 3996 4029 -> 0.46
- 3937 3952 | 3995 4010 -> 0.41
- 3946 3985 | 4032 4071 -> 0.43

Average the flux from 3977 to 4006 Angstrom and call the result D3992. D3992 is 26.4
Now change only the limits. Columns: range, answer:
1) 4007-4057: 21.4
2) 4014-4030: 23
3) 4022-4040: 23.1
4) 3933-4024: 35.7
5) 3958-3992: 34.5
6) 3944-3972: 49.7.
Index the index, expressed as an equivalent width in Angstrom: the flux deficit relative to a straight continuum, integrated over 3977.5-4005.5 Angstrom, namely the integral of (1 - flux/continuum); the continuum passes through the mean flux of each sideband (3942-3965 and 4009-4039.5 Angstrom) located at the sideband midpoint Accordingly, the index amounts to 8.43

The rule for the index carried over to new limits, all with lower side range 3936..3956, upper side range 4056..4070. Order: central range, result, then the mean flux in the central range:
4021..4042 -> 3.3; 22.6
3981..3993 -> 3.9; 28.4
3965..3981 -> 4.4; 33.9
